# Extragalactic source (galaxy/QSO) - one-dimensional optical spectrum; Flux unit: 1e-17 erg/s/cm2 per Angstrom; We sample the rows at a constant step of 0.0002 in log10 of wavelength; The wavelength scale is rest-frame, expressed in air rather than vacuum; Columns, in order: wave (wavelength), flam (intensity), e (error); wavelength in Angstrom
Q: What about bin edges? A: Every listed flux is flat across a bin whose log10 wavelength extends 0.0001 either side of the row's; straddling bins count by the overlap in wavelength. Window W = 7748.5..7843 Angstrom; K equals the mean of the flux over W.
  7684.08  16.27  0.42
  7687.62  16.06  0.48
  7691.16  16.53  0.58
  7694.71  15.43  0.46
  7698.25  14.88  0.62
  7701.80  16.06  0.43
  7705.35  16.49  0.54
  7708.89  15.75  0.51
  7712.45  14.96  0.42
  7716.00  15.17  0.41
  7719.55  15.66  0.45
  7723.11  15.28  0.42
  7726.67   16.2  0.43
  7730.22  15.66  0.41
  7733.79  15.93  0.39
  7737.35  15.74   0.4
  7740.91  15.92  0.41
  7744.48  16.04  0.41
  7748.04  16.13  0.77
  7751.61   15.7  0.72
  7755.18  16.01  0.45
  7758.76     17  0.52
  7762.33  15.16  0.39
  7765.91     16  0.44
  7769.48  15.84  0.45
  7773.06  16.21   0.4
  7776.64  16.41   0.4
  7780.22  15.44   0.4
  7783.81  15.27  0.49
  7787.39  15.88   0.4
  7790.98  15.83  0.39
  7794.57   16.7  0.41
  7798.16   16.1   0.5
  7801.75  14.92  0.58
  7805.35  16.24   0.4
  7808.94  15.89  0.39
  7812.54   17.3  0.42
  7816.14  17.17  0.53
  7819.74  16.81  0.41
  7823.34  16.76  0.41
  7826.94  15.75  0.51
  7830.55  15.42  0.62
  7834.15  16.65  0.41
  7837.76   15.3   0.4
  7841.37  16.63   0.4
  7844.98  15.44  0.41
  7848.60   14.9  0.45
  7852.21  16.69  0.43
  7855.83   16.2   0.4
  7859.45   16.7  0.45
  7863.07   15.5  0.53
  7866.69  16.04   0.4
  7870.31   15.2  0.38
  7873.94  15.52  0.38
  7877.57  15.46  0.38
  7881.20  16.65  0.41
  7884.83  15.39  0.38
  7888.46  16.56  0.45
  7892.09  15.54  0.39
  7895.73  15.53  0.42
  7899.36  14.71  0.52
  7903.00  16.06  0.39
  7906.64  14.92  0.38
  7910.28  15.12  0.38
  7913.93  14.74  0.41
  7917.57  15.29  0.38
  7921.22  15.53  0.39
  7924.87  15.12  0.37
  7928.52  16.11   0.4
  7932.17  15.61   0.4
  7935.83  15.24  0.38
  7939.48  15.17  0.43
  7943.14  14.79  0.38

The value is 16.1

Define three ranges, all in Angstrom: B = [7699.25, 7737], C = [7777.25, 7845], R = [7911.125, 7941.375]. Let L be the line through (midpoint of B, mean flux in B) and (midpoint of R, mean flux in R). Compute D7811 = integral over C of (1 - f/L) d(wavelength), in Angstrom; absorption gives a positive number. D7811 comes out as -2.46 Angstrom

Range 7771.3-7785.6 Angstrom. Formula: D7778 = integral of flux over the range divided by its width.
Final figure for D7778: 15.8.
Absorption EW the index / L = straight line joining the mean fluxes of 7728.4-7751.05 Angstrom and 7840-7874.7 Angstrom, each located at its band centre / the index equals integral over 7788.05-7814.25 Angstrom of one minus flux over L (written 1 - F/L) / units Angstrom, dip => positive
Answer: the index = -0.4 Angstrom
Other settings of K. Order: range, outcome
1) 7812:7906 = 16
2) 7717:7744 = 15.8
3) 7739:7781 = 16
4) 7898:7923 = 15.2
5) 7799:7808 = 15.7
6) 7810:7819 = 17.1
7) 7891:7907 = 15.4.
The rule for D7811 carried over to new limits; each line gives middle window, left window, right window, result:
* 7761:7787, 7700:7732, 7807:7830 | 0.6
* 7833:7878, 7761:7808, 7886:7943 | -0.7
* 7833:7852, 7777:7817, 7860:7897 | 0.1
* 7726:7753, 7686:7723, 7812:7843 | 0.0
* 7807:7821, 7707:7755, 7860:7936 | -1.0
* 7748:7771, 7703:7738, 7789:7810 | -0.2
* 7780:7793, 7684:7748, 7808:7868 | 0.3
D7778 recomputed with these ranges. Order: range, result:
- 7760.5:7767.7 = 15.6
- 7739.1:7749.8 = 16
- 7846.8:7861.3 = 16.1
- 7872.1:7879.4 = 15.5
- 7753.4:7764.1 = 16.1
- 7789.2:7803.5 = 15.9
